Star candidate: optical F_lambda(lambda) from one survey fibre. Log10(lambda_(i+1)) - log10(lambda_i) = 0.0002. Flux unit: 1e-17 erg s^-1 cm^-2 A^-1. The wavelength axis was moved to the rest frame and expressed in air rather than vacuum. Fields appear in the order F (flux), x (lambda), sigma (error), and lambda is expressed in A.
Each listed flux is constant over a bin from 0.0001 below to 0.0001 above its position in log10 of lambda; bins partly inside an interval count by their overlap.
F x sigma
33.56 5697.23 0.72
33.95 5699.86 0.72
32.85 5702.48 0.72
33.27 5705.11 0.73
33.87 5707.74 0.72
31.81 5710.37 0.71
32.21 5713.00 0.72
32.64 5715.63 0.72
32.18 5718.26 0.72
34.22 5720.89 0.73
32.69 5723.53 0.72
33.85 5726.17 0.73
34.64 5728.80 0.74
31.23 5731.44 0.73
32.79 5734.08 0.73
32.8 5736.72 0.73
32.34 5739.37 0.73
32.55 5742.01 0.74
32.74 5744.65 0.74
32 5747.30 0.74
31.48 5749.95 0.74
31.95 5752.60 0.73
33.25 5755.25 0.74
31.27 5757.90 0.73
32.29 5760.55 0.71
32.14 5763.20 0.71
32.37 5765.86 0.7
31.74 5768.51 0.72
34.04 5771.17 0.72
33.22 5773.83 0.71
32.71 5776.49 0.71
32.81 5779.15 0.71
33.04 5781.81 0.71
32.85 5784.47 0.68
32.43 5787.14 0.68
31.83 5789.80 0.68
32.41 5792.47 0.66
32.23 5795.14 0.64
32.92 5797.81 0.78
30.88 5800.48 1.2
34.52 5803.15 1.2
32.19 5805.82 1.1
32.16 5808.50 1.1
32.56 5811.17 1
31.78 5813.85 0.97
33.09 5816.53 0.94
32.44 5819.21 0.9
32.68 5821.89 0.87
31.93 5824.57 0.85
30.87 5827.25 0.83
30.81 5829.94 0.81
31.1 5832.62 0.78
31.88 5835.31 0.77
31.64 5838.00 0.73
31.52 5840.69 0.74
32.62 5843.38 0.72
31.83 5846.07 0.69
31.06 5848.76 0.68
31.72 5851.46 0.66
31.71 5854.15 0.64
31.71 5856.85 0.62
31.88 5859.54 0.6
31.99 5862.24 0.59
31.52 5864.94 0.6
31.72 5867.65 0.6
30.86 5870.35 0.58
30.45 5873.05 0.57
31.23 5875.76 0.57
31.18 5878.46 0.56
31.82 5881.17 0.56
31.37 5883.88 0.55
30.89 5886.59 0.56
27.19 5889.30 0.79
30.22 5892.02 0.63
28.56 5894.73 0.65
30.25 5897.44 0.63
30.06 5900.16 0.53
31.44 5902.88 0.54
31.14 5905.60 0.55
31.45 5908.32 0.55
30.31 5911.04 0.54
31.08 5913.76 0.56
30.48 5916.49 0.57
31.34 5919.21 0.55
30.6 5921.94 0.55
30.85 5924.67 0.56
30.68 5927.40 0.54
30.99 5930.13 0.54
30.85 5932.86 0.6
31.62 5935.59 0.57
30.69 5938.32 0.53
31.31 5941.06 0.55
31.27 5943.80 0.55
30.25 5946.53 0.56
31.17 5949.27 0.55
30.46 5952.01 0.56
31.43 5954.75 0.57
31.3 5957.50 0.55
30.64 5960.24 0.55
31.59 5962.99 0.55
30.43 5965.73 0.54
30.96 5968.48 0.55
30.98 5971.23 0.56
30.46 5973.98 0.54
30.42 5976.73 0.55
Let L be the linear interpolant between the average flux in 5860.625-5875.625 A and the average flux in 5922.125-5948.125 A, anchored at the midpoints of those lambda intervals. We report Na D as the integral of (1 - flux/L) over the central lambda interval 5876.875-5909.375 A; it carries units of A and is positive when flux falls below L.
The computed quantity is 0.7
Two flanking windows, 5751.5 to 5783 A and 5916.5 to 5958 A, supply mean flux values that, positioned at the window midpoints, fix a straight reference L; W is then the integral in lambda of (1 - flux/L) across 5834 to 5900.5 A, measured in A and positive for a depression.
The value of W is 1.1 A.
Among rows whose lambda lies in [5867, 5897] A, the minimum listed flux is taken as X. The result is 27.19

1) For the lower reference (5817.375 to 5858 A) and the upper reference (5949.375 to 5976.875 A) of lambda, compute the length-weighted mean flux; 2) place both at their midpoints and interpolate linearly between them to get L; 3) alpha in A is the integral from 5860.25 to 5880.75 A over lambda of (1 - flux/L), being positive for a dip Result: 0.1 A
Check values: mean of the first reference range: 31.7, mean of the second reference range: 30.9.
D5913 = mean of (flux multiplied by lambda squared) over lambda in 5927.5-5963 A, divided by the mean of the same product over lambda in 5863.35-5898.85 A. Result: 1.04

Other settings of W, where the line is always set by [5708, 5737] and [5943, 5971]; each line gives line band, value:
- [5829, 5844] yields 0.17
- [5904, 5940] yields 0.35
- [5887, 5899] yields 0.86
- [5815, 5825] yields -0.16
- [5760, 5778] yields -0.10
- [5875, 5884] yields 0.05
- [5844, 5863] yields 0.04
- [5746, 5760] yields 0.26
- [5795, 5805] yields -0.13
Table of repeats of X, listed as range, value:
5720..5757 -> 31.23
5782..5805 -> 30.88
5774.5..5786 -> 32.71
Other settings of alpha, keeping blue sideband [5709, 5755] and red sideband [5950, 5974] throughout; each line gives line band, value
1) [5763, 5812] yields -0.58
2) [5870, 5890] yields 0.52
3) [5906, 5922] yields 0.19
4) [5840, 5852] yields 0.01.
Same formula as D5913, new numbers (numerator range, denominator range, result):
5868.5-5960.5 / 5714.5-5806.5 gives 0.99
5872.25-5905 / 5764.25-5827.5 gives 0.97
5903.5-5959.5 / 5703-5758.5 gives 1.02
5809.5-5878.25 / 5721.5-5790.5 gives 1.00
